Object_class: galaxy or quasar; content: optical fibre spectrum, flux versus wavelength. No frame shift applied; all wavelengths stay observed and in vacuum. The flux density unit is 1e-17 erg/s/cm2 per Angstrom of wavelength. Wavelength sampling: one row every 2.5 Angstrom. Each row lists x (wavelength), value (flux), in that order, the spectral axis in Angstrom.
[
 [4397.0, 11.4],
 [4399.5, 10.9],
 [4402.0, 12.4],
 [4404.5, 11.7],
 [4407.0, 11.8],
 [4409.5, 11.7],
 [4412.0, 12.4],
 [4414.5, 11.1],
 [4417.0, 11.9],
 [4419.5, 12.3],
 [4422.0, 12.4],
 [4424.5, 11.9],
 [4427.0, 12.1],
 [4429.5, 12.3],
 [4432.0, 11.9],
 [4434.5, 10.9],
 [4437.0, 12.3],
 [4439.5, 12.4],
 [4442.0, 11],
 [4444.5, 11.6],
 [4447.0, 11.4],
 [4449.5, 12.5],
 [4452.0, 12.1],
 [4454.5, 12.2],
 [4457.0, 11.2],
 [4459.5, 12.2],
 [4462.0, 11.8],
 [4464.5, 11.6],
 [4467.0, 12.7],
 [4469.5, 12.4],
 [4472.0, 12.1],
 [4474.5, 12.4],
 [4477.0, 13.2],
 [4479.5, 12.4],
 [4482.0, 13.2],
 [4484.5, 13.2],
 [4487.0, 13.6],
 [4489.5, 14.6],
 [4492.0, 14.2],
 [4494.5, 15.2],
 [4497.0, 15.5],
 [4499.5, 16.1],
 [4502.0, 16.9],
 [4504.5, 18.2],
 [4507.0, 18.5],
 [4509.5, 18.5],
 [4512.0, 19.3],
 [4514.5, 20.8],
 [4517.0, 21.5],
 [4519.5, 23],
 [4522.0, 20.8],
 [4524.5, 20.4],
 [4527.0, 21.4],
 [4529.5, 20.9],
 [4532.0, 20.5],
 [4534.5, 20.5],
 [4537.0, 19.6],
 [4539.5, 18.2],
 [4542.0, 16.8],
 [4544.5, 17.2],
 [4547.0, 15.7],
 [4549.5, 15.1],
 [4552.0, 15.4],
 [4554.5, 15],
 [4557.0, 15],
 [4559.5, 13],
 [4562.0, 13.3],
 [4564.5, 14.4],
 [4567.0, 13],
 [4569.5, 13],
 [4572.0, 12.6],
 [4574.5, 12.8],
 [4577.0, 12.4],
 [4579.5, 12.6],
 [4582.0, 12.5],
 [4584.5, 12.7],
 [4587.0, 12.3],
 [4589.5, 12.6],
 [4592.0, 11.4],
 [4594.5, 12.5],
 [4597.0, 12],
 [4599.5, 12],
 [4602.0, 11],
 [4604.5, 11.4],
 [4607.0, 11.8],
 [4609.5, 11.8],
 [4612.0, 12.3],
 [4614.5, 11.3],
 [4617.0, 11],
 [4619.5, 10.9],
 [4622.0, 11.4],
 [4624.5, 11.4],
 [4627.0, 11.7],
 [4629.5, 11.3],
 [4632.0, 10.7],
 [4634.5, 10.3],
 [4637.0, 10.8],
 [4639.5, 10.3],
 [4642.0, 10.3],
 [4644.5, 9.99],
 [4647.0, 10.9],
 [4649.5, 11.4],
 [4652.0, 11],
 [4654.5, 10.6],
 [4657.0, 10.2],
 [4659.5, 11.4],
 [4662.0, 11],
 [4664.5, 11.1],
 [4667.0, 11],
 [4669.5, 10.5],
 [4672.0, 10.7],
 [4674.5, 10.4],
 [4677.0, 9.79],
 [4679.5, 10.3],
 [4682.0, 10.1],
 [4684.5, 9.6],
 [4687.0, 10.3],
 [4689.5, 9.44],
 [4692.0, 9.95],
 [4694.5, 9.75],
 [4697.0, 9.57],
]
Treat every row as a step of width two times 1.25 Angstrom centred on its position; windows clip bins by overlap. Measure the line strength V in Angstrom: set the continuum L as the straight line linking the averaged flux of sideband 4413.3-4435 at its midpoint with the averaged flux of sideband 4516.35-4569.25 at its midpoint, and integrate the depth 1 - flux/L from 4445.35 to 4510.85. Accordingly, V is 3.5 Angstrom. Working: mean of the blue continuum 11.9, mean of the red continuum 17.5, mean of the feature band 13.8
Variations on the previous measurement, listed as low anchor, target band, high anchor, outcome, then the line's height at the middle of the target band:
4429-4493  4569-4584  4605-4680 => -1.55 Angstrom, 11.4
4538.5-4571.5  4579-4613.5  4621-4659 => 2.36 Angstrom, 12.9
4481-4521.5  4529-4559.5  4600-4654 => -4.29 Angstrom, 15.1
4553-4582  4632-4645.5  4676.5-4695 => 1.08 Angstrom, 11.3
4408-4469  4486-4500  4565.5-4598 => -3.09 Angstrom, 12.1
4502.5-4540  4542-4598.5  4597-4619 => 6.41 Angstrom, 15.3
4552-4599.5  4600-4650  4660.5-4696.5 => 2.48 Angstrom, 11.7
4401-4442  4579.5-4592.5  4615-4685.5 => -1.54 Angstrom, 11.1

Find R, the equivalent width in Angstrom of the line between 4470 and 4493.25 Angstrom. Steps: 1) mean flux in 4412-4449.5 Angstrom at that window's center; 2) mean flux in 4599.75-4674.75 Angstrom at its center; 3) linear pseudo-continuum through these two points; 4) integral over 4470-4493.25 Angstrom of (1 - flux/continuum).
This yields -3.06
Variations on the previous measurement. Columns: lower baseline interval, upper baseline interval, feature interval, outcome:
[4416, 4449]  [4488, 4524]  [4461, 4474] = 2.4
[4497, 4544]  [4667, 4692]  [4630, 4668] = 3.7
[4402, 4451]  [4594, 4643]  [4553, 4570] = -3.6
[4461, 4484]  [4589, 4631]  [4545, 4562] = -4.1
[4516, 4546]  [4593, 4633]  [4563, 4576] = 2.3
